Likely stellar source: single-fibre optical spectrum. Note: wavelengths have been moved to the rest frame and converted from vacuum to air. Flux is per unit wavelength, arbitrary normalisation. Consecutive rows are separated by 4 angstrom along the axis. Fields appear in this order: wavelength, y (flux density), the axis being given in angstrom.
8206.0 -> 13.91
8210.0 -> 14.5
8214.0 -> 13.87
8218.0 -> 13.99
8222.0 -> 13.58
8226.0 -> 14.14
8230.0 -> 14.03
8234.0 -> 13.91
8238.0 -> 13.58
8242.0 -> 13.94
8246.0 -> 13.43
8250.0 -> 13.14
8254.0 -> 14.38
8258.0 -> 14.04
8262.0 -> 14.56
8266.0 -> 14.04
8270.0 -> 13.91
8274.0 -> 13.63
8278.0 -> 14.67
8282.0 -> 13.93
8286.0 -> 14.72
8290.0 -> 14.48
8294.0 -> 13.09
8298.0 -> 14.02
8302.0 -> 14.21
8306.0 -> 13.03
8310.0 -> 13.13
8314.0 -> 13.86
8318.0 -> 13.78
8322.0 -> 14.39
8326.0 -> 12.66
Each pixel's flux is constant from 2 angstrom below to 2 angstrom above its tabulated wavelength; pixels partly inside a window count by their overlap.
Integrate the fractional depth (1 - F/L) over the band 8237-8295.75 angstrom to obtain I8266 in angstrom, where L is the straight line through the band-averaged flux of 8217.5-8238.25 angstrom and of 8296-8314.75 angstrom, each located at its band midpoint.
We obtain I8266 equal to -0.9 angstrom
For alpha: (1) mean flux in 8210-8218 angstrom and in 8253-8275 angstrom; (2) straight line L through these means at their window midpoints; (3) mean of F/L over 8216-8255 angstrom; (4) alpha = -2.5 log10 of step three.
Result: 0.02 mag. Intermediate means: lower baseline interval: 14.1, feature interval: 13.8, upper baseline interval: 14.1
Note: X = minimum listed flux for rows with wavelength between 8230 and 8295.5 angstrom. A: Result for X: 13.09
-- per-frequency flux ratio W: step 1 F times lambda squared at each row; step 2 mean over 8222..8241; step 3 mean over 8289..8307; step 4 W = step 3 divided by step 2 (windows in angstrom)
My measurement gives 1.01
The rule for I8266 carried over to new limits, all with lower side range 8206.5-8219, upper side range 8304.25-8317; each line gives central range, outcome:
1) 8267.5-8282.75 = -0.4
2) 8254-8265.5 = -0.4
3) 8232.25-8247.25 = 0.2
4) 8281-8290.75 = -0.6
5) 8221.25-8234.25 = 0.0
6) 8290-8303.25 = -0.4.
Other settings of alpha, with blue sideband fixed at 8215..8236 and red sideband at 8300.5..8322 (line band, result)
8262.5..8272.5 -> -0.02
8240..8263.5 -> 0.00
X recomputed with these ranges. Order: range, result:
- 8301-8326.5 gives 12.66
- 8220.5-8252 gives 13.14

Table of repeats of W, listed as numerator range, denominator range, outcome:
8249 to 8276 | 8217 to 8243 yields 1.02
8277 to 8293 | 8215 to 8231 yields 1.05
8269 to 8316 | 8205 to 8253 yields 1.02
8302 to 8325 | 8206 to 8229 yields 1.00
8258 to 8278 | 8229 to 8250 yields 1.04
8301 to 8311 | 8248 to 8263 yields 0.97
